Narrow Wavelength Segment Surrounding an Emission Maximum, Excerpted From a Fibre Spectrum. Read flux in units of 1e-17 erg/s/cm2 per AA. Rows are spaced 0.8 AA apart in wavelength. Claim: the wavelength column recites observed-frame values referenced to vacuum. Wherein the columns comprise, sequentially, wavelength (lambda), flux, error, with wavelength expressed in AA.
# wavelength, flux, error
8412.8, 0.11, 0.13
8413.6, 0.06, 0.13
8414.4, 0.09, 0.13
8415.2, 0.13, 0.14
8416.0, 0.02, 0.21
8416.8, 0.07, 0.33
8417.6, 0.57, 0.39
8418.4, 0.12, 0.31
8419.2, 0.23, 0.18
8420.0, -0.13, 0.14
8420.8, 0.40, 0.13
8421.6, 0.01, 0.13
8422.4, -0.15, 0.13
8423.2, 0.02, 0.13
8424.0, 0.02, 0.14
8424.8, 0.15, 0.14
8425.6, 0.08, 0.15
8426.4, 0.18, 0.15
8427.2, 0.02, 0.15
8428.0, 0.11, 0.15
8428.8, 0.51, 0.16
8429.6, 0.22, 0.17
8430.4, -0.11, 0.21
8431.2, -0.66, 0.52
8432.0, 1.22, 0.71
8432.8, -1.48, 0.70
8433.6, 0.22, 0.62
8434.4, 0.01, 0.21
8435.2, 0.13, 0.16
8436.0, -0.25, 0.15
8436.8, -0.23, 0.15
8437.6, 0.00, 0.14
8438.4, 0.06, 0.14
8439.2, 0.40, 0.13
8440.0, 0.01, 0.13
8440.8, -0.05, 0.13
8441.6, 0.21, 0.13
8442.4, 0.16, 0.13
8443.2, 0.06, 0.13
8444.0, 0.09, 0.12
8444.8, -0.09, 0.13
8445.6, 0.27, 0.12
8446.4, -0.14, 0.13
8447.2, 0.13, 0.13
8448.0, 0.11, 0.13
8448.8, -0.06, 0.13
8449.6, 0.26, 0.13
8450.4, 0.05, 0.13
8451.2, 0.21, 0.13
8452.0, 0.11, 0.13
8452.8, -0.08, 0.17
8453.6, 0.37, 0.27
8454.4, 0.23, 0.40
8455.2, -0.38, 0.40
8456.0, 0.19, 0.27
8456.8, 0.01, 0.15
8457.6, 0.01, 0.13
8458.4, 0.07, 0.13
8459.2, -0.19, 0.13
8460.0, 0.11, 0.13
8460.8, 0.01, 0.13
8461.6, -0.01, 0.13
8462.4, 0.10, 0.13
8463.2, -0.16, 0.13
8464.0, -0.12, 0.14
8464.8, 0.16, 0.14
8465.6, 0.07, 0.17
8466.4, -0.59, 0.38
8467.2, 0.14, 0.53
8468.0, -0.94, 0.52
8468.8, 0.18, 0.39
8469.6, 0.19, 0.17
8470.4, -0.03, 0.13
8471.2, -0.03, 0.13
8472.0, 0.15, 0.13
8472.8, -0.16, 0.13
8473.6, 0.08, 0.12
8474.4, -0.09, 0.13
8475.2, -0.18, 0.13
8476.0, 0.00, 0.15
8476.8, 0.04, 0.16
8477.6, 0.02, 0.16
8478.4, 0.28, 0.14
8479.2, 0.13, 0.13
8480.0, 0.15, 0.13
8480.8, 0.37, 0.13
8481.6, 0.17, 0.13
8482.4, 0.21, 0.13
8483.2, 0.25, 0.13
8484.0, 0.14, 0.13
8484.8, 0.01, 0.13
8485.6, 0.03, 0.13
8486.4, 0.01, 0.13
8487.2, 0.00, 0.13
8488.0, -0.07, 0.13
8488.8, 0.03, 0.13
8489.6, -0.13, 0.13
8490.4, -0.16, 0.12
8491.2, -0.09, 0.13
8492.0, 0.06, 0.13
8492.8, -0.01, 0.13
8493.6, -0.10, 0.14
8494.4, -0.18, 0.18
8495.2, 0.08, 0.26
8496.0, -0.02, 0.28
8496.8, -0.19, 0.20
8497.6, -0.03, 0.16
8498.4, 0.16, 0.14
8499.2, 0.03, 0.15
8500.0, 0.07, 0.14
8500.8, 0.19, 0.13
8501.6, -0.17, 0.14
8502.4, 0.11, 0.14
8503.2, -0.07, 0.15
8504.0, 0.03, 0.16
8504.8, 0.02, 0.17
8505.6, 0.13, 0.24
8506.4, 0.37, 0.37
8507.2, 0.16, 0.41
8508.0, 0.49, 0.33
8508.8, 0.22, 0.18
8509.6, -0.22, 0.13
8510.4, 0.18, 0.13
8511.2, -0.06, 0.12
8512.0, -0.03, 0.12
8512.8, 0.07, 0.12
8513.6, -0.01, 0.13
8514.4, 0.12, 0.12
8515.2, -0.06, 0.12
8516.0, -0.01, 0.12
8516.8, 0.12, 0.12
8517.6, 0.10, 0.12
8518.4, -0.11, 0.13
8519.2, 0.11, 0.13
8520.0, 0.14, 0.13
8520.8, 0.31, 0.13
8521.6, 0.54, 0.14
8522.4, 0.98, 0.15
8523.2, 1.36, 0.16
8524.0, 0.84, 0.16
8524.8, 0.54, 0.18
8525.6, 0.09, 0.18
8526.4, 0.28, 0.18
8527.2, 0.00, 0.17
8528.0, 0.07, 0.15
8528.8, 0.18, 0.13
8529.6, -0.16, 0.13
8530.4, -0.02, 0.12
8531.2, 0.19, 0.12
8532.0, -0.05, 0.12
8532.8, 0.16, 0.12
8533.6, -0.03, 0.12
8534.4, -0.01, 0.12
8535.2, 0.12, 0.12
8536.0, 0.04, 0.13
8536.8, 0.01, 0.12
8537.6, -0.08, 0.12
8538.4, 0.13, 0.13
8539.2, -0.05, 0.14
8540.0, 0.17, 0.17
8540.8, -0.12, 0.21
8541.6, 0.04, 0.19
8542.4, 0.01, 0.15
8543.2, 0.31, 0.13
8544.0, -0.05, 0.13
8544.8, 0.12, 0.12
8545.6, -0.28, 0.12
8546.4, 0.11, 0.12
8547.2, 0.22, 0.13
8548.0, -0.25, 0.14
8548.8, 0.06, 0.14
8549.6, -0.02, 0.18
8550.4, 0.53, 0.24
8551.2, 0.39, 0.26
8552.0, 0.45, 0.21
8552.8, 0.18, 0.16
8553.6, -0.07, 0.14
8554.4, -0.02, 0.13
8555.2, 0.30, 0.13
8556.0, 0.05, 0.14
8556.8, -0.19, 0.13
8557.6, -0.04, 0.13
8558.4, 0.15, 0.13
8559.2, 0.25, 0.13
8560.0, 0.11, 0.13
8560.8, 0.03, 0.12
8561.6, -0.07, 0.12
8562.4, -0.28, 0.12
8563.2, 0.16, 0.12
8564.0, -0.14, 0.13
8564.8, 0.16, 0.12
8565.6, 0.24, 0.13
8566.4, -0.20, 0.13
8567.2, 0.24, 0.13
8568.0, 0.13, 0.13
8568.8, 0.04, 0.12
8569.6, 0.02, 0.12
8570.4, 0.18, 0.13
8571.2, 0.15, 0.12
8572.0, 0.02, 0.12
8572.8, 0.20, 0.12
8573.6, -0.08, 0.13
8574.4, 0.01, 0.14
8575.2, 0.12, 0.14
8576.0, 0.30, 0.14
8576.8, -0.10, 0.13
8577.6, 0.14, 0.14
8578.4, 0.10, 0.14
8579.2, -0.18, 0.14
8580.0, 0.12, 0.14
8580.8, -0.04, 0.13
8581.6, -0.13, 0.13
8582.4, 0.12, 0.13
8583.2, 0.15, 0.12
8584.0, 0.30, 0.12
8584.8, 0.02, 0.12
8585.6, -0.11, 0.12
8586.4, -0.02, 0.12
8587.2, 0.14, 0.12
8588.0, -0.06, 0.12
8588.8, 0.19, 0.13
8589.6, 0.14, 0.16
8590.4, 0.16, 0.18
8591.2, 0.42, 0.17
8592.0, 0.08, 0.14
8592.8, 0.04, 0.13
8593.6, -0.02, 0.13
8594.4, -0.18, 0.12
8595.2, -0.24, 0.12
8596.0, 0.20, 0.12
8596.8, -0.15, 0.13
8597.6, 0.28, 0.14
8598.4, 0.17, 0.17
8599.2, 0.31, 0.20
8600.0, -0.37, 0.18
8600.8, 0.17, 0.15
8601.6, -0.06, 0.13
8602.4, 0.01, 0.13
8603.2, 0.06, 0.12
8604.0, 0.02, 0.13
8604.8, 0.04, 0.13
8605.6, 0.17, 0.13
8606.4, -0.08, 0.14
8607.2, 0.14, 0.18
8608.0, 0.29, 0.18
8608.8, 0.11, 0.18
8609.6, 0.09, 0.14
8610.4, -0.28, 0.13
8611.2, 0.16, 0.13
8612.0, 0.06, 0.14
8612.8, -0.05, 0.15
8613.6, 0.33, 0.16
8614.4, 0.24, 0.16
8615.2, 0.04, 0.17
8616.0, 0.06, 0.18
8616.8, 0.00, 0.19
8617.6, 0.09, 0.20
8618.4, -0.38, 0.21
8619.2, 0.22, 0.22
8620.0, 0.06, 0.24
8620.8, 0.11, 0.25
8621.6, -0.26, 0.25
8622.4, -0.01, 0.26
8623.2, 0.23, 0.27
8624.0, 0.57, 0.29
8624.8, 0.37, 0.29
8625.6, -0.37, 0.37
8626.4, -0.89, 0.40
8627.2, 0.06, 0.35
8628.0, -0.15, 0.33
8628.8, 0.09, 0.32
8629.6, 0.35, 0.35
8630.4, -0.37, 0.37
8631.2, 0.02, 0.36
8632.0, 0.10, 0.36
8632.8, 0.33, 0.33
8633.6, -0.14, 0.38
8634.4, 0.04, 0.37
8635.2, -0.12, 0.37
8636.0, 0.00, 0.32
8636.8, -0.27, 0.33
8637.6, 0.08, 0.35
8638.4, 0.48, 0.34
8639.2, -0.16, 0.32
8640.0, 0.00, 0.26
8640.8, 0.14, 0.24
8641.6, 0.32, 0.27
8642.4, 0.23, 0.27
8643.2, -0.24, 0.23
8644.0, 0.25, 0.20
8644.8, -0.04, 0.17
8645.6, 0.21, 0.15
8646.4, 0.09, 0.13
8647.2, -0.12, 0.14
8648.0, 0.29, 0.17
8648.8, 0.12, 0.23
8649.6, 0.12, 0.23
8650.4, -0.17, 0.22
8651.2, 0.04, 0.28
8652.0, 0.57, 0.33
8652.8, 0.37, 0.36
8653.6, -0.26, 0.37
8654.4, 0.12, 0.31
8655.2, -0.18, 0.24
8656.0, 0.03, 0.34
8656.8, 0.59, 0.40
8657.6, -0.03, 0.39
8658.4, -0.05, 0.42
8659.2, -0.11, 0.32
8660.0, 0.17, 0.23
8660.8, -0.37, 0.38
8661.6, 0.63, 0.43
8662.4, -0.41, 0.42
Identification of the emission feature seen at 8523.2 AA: H-beta 4861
